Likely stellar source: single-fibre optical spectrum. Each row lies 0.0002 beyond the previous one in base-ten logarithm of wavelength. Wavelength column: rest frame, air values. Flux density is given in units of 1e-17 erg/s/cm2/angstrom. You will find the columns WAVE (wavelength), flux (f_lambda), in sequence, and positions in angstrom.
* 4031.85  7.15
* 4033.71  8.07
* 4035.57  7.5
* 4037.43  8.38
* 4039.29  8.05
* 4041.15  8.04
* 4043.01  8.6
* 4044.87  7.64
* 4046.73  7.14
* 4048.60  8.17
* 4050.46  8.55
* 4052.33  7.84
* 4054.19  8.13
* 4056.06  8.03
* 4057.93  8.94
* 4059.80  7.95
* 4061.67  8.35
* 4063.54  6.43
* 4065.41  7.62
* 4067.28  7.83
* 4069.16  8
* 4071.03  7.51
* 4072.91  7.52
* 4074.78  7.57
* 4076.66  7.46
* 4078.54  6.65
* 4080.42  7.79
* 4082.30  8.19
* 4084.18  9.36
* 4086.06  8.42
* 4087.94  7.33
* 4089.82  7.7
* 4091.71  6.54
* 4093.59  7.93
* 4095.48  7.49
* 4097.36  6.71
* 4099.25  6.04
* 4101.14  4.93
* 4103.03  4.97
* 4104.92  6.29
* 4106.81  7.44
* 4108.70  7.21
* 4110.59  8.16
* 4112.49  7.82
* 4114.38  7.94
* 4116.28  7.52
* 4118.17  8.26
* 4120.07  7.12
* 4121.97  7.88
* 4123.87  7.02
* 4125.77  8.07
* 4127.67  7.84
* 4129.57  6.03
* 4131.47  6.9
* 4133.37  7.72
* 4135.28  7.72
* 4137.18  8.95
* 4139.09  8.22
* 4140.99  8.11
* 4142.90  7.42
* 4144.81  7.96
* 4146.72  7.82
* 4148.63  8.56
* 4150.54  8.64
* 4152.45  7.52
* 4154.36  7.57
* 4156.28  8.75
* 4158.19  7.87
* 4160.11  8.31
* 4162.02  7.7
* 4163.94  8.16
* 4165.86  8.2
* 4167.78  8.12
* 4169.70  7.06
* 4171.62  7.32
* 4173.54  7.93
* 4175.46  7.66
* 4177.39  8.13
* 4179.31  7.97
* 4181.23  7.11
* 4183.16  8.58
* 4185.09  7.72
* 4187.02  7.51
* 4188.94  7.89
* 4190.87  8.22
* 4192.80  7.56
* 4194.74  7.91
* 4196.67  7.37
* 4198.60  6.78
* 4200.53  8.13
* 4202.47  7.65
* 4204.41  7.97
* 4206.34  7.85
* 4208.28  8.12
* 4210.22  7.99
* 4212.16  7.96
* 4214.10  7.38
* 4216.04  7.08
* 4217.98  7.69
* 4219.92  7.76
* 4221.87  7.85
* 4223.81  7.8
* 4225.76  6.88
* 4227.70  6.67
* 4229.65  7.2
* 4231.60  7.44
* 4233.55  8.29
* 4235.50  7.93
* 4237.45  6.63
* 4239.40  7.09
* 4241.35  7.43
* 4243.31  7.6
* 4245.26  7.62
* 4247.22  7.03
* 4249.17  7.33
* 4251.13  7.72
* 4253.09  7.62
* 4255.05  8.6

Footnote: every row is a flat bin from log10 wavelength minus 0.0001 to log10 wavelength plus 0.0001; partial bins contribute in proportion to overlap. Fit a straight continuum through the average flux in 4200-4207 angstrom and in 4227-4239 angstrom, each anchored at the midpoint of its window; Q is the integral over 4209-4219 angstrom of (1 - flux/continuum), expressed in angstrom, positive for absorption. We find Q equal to 0.09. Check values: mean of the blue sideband 7.88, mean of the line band 7.64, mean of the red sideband 7.36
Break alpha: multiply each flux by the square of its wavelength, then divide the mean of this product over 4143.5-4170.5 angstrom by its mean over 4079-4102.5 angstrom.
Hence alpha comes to 1.13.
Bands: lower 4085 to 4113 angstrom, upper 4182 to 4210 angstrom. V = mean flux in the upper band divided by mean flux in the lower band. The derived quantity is 1.1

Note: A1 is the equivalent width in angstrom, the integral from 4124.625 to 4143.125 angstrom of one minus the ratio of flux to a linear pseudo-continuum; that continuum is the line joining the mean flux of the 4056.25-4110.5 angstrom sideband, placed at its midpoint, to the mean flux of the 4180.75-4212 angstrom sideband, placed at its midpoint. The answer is -0.3 angstrom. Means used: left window 7.38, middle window 7.7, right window 7.79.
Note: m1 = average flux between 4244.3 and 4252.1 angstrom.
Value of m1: 7.42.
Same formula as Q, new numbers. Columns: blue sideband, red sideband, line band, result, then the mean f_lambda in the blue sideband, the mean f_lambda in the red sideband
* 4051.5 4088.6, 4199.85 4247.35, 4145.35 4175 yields -1.1 angstrom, 7.85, 7.57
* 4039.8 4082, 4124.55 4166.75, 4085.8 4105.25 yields 2.8 angstrom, 7.81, 7.91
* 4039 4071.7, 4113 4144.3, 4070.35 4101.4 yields 1.7 angstrom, 7.94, 7.68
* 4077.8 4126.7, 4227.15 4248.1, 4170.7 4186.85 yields -0.9 angstrom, 7.34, 7.37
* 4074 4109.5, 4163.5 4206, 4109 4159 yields -2.6 angstrom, 7.16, 7.77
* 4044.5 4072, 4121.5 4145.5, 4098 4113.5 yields 2.3 angstrom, 7.88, 7.67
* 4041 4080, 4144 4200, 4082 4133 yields 3.5 angstrom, 7.8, 7.86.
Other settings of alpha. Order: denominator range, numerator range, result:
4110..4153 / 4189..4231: 1.01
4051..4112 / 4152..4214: 1.10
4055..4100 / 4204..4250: 1.06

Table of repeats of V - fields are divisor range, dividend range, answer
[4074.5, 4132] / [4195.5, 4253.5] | 1.03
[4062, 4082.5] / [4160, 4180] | 1.05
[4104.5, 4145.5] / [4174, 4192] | 1.03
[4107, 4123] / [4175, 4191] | 1.02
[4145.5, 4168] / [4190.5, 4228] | 0.94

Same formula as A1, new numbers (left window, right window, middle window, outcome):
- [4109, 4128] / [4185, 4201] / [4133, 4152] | -0.97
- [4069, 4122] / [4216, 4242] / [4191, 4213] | -1.07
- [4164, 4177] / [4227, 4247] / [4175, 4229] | -0.70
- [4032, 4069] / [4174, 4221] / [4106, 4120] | 0.24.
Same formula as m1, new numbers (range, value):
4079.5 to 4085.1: 8.45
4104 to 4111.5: 7.28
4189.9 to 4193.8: 7.87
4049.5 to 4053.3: 8.21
